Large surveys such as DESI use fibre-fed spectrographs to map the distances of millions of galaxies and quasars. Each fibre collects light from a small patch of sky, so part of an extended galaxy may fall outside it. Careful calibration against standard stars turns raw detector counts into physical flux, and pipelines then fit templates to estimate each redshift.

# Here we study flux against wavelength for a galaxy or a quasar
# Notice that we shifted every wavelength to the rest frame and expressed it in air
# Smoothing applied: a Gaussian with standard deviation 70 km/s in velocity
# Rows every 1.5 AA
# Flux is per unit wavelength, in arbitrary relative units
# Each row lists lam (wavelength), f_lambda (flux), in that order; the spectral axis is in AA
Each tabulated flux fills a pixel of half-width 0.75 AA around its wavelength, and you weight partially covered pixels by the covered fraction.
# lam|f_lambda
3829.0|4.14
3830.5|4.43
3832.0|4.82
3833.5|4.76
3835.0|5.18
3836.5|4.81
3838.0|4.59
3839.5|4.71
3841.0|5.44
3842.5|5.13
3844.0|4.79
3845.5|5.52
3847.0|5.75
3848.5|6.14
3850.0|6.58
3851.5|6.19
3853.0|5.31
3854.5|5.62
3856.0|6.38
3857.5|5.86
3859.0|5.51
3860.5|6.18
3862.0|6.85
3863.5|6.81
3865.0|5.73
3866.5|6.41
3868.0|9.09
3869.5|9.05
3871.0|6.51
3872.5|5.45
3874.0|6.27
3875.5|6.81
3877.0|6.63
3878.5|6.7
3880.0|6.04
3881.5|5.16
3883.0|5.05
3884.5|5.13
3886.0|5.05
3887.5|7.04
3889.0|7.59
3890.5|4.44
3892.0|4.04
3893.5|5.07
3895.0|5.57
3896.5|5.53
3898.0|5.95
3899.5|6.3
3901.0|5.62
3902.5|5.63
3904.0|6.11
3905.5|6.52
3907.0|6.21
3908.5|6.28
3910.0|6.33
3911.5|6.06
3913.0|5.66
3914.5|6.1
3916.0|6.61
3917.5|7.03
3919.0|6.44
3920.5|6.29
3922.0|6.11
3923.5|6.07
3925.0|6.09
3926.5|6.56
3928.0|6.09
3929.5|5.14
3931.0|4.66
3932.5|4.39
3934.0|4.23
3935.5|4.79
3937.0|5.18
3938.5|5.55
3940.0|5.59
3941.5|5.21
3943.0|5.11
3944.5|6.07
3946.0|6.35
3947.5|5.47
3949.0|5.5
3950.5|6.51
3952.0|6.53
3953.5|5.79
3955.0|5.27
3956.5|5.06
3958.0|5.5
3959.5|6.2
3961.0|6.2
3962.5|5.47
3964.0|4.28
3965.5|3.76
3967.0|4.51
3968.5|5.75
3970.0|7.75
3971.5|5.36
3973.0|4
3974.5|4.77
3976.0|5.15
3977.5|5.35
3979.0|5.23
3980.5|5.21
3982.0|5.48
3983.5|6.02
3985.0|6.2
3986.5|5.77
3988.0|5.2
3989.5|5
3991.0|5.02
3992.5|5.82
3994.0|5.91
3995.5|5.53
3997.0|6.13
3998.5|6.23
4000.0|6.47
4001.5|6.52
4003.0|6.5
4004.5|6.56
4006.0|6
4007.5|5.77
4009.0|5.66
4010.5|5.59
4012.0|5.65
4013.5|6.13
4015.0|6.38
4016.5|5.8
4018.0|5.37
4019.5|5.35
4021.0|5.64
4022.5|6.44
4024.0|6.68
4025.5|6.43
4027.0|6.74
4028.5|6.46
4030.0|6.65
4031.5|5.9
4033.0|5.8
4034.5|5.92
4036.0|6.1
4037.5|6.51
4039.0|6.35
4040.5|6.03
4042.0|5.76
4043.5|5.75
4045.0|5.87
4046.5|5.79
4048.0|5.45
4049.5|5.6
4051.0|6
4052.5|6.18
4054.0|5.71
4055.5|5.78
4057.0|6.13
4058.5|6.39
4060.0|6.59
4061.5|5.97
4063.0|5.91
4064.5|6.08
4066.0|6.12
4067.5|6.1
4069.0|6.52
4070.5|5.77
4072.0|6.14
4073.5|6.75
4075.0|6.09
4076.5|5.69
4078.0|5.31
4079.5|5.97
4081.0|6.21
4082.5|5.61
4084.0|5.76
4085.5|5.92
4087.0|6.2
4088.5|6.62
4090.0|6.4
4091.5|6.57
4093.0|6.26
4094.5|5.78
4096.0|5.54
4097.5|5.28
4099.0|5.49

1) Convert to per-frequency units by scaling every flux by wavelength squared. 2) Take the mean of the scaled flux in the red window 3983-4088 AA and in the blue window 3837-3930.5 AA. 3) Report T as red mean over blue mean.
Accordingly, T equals 1.08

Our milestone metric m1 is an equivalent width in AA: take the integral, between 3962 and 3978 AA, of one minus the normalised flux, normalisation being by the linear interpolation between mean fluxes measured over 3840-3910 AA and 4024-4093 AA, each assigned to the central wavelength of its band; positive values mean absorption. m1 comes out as 2.54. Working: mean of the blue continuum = 6.02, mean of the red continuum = 6.09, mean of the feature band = 5.1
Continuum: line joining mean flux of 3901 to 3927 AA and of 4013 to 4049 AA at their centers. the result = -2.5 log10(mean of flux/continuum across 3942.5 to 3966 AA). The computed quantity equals 0.106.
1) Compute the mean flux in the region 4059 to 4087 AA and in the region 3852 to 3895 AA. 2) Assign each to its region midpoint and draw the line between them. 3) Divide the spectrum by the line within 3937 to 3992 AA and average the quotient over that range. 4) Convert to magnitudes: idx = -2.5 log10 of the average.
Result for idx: 0.11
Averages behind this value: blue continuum 6.13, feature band 5.47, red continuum 6.04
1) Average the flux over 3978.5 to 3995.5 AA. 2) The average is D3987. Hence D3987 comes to 5.54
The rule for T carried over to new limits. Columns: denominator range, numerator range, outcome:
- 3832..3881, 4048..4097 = 1.12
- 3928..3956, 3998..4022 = 1.14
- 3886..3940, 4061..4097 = 1.13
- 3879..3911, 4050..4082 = 1.15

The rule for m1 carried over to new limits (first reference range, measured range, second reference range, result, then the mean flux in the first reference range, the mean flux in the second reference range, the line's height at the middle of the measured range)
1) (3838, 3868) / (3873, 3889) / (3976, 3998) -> -0.6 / 5.89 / 5.56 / 5.82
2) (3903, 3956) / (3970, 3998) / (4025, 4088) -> 2.1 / 5.82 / 6.05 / 5.92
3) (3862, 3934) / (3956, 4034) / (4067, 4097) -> 4.1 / 6.06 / 6.05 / 6.06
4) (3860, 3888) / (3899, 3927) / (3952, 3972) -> -0.9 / 6.42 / 5.5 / 6.01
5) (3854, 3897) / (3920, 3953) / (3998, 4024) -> 2.6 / 6.13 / 6.02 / 6.08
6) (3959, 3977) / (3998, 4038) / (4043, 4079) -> -3.3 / 5.25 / 5.99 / 5.65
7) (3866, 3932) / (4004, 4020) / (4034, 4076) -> 0.6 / 6.09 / 6.05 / 6.06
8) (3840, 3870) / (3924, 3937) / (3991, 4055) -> 1.8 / 6.18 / 6.01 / 6.11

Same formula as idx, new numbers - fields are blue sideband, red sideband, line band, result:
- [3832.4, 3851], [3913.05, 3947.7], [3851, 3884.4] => -0.17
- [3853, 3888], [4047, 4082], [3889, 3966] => 0.10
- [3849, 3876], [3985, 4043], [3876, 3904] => 0.12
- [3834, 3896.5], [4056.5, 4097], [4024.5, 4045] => -0.02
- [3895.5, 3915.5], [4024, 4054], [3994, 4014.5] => 0.00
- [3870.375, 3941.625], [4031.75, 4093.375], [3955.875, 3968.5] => 0.14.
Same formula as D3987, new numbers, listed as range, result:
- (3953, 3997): 5.41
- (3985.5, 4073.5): 6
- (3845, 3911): 6.09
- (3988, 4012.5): 5.88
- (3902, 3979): 5.66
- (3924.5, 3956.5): 5.51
